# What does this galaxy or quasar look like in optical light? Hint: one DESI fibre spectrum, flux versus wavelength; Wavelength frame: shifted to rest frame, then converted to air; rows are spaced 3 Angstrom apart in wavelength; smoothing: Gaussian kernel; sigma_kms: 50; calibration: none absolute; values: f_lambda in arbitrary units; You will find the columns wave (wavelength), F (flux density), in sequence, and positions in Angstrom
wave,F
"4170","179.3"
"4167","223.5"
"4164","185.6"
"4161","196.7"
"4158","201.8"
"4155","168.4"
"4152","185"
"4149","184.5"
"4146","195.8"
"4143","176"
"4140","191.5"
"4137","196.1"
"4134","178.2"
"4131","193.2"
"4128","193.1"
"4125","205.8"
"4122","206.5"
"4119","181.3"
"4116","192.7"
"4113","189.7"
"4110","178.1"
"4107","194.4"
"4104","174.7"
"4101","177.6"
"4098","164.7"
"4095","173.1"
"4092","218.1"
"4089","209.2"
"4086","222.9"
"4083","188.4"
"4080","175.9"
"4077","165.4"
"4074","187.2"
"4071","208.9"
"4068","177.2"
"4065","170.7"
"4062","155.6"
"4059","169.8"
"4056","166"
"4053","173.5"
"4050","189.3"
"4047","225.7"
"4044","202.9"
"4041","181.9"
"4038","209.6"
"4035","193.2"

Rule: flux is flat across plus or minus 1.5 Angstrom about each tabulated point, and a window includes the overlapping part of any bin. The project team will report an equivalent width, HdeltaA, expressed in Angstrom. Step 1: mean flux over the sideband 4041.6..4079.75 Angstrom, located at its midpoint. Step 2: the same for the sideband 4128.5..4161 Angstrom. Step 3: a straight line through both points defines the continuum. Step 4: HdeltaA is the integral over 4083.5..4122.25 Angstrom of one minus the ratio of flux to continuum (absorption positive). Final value -1.1 Angstrom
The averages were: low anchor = 182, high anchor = 188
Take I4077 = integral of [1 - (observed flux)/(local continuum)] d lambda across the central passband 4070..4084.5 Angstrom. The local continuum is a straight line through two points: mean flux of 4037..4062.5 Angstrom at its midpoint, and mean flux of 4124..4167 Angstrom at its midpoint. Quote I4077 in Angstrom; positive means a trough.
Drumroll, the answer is 0.3 Angstrom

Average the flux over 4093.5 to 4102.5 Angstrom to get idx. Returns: 172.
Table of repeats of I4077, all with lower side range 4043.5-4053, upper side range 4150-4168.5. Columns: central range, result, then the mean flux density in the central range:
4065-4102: 1.9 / 188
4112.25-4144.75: 0.7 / 191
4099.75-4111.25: 0.9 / 181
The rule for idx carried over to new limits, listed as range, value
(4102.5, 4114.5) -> 184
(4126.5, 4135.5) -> 188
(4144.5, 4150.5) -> 190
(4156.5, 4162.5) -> 199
